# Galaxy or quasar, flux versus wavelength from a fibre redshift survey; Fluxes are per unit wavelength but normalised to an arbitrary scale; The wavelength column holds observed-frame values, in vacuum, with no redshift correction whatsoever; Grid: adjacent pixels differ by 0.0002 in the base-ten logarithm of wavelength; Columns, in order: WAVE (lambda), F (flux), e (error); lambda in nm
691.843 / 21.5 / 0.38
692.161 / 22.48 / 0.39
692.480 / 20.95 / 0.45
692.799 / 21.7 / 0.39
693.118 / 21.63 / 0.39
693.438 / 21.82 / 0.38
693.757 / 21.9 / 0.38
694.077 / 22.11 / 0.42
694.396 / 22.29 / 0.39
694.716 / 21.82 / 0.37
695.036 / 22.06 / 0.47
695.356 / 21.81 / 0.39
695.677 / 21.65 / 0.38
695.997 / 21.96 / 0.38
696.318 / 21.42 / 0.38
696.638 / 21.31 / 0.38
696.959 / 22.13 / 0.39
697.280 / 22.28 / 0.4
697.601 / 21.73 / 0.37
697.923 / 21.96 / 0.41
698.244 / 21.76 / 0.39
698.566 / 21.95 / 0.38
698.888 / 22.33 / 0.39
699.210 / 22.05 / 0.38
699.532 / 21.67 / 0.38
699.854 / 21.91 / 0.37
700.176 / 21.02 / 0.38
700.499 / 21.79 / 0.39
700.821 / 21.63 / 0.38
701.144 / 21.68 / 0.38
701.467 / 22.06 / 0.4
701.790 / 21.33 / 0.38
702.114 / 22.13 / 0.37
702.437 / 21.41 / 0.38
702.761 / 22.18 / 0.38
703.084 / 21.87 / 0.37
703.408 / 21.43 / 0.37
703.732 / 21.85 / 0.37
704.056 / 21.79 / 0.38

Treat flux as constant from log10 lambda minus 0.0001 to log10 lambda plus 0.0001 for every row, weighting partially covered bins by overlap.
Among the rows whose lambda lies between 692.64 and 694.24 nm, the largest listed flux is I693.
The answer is 22.11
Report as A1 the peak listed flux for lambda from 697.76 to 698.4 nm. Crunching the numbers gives 21.96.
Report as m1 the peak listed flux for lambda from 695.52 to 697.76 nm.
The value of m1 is 22.28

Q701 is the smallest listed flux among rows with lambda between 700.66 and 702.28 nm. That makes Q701 21.33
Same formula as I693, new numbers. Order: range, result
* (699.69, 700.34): 21.91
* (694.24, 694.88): 22.29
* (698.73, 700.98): 22.33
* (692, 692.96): 22.48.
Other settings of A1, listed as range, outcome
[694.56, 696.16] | 22.06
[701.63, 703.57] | 22.18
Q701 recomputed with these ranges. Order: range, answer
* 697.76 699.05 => 21.76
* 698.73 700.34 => 21.02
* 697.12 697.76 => 21.73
